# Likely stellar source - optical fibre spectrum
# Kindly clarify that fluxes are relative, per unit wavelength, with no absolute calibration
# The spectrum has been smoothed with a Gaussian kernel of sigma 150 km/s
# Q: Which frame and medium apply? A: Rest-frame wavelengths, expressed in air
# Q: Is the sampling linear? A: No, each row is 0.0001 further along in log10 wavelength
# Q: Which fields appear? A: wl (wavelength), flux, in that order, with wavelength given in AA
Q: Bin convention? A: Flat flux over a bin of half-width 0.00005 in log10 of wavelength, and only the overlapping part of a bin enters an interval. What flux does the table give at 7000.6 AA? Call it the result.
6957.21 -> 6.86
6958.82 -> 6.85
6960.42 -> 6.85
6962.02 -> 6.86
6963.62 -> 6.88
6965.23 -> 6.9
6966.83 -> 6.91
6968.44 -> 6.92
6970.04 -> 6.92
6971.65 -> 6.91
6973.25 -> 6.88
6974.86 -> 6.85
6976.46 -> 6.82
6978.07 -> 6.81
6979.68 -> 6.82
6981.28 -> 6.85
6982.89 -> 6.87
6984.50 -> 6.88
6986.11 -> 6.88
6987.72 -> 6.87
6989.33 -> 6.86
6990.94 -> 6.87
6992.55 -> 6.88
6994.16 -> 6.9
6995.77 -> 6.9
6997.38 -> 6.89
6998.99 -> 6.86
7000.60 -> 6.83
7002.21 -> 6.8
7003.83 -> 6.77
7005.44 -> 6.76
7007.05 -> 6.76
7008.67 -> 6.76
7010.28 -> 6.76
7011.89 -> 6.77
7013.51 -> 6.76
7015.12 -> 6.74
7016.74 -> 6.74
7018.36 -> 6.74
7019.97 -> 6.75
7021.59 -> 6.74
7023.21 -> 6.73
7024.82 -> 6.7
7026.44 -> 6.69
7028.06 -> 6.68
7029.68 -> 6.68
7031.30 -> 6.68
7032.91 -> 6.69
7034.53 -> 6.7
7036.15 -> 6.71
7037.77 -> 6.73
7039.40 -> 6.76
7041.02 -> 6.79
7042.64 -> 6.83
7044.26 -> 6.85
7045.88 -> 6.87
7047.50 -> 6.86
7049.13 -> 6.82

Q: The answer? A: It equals 6.83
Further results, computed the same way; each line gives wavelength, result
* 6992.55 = 6.88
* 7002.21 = 6.8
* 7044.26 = 6.85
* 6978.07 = 6.81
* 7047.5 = 6.86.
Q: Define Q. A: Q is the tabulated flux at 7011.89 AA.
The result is 6.77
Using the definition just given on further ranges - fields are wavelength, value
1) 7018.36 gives 6.74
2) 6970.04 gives 6.92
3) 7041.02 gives 6.79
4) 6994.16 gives 6.9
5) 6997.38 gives 6.89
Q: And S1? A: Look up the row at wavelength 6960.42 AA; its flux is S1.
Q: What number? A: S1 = 6.85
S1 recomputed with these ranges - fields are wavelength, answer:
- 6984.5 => 6.88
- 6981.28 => 6.85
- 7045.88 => 6.87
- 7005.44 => 6.76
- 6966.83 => 6.91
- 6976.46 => 6.82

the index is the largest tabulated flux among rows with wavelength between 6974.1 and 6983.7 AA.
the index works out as 6.87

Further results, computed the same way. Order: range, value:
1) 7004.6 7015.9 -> 6.77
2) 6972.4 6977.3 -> 6.88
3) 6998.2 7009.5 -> 6.86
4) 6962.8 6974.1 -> 6.92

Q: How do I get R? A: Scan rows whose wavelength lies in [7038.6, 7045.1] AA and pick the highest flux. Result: 6.85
